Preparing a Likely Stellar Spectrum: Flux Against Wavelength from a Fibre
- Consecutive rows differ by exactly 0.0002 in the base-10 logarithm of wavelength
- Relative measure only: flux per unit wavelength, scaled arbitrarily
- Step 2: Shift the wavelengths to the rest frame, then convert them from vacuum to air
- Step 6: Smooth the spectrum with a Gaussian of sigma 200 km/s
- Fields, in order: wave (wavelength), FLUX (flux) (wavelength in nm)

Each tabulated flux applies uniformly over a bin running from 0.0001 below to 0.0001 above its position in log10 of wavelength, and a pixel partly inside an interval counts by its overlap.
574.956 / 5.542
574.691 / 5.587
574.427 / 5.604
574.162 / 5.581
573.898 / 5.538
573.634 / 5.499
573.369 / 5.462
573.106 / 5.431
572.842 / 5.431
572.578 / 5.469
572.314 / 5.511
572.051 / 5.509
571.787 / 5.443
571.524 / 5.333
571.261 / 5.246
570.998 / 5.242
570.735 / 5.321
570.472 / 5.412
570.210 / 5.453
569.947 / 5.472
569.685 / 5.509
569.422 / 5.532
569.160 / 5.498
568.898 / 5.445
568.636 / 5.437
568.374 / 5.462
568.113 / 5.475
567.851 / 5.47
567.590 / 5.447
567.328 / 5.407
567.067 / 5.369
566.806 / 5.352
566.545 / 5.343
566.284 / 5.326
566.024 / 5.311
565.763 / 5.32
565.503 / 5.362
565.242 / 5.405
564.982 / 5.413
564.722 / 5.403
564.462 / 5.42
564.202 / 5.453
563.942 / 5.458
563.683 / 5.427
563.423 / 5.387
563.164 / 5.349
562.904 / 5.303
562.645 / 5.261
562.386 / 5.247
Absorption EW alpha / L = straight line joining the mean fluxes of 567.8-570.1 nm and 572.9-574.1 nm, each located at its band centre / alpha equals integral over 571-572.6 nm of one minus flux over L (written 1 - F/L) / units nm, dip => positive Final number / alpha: 0.024 nm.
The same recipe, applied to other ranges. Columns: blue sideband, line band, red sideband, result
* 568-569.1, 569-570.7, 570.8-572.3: -0.02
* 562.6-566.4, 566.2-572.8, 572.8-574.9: 0.04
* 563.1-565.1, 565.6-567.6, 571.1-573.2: 0.02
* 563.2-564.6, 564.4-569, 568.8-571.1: 0.03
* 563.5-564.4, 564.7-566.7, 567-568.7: 0.03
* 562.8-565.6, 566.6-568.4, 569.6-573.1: -0.01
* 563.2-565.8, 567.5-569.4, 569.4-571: -0.02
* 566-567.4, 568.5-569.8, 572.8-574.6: -0.02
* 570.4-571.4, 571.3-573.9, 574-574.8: -0.01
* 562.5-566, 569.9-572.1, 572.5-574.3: 0.03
